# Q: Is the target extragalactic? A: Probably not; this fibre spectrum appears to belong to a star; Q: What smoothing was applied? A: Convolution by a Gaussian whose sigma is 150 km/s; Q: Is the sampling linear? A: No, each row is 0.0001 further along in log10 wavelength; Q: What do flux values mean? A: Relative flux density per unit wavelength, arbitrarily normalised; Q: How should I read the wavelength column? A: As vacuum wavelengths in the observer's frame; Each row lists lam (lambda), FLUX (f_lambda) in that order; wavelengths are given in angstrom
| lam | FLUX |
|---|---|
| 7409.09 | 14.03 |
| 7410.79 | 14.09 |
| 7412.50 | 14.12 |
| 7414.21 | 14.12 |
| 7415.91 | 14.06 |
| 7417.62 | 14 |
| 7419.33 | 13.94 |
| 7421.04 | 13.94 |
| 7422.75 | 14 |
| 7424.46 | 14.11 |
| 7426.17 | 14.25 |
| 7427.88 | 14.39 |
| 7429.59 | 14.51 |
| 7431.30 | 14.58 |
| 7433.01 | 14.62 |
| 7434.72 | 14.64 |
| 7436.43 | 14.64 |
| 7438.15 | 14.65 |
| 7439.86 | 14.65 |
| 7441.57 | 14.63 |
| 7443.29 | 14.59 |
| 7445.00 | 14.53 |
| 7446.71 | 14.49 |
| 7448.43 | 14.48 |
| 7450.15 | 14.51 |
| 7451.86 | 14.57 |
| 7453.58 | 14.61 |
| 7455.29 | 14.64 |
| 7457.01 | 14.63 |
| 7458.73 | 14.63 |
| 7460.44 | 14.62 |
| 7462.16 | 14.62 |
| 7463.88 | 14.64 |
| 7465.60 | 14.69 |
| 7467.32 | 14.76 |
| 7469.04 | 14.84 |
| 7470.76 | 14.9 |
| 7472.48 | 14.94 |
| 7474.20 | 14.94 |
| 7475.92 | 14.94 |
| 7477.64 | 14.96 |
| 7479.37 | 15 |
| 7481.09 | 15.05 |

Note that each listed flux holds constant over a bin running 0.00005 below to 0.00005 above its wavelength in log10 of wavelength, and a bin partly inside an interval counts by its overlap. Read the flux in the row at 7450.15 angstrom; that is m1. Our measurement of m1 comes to 14.51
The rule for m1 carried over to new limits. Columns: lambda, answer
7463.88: 14.64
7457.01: 14.63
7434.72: 14.64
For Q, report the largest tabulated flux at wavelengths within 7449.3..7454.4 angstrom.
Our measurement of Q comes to 14.61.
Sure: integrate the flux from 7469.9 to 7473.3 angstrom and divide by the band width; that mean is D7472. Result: 14.9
